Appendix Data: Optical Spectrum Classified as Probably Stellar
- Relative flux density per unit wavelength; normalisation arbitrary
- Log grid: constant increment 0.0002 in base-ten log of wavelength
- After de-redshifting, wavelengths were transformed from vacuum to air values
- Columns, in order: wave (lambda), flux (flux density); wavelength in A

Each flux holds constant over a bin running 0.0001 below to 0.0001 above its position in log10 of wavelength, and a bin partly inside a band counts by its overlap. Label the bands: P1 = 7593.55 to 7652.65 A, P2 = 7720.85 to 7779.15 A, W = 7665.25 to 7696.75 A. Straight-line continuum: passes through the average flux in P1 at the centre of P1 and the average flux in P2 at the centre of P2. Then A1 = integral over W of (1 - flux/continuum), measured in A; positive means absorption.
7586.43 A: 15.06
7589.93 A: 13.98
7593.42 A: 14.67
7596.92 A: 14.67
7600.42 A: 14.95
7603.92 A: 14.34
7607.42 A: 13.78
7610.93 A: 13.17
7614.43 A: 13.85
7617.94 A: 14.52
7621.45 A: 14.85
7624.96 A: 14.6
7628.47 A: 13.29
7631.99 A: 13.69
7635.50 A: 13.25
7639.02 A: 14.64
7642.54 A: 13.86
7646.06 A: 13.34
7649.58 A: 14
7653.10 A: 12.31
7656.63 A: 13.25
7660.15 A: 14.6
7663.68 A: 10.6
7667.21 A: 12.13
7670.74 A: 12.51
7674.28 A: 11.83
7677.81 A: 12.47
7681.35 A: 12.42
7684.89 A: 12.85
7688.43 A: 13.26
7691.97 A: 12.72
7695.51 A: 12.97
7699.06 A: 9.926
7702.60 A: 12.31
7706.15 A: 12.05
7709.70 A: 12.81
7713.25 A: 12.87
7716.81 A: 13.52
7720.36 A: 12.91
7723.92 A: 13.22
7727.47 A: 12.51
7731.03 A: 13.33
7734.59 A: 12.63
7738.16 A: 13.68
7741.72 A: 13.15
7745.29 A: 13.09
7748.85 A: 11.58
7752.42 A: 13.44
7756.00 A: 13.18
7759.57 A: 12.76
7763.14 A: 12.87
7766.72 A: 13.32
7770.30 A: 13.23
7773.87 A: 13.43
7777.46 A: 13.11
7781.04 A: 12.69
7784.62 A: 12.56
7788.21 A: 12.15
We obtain 2.4 A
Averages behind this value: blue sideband 14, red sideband 13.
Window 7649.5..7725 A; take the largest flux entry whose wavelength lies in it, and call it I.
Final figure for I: 14.6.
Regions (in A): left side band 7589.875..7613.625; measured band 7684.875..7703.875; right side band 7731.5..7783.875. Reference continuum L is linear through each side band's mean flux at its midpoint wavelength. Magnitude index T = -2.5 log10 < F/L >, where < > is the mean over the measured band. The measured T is 0.102 mag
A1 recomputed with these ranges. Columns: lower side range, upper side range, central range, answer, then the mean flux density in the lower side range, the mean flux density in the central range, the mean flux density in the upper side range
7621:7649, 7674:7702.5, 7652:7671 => 0.8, 13.9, 12.6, 12.3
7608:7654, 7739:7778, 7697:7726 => 1.9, 13.8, 12.5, 13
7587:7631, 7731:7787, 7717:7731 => 0.3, 14.2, 13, 13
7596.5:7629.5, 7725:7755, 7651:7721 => 5.0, 14.2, 12.5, 12.9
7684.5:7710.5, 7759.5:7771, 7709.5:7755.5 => -1.0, 12.3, 13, 13.1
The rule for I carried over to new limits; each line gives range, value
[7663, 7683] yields 12.51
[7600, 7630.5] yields 14.95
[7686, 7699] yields 13.26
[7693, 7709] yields 12.97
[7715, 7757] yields 13.68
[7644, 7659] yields 14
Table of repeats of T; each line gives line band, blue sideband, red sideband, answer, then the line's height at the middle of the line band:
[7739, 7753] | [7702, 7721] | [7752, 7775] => 0.016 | 13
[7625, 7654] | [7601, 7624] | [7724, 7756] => 0.020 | 13.9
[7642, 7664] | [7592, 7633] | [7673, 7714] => 0.002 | 13.3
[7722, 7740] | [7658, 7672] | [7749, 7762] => -0.023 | 12.8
